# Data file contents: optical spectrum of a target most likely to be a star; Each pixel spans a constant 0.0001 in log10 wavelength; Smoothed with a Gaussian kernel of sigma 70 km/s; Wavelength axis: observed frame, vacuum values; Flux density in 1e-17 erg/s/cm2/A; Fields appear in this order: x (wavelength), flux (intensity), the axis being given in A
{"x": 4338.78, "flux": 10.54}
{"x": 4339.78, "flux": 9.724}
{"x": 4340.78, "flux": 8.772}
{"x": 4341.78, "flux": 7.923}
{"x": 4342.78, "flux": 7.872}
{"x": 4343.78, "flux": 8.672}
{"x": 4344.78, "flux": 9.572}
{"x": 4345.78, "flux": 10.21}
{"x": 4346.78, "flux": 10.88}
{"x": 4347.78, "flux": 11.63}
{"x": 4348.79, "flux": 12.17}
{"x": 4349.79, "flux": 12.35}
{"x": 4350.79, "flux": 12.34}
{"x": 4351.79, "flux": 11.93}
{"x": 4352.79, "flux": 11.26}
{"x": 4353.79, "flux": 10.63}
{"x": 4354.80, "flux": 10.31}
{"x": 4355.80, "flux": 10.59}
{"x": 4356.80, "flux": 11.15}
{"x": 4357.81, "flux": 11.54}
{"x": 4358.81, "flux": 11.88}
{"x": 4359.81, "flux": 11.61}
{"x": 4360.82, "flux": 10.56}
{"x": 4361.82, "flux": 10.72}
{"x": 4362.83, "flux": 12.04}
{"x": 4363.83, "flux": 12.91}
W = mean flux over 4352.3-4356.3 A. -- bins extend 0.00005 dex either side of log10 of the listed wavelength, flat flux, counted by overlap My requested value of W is 10.7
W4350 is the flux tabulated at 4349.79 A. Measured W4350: 12.35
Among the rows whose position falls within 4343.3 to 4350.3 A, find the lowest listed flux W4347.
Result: 8.672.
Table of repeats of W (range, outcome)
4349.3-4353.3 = 12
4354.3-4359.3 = 11.1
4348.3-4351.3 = 12.3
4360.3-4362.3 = 10.6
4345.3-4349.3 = 11.2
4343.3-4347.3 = 9.86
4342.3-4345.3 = 8.72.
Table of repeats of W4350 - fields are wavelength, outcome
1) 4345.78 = 10.21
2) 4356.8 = 11.15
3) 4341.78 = 7.923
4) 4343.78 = 8.672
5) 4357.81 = 11.54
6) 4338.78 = 10.54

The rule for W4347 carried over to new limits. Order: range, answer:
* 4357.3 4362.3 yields 10.56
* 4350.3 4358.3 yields 10.31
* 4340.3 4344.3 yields 7.872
